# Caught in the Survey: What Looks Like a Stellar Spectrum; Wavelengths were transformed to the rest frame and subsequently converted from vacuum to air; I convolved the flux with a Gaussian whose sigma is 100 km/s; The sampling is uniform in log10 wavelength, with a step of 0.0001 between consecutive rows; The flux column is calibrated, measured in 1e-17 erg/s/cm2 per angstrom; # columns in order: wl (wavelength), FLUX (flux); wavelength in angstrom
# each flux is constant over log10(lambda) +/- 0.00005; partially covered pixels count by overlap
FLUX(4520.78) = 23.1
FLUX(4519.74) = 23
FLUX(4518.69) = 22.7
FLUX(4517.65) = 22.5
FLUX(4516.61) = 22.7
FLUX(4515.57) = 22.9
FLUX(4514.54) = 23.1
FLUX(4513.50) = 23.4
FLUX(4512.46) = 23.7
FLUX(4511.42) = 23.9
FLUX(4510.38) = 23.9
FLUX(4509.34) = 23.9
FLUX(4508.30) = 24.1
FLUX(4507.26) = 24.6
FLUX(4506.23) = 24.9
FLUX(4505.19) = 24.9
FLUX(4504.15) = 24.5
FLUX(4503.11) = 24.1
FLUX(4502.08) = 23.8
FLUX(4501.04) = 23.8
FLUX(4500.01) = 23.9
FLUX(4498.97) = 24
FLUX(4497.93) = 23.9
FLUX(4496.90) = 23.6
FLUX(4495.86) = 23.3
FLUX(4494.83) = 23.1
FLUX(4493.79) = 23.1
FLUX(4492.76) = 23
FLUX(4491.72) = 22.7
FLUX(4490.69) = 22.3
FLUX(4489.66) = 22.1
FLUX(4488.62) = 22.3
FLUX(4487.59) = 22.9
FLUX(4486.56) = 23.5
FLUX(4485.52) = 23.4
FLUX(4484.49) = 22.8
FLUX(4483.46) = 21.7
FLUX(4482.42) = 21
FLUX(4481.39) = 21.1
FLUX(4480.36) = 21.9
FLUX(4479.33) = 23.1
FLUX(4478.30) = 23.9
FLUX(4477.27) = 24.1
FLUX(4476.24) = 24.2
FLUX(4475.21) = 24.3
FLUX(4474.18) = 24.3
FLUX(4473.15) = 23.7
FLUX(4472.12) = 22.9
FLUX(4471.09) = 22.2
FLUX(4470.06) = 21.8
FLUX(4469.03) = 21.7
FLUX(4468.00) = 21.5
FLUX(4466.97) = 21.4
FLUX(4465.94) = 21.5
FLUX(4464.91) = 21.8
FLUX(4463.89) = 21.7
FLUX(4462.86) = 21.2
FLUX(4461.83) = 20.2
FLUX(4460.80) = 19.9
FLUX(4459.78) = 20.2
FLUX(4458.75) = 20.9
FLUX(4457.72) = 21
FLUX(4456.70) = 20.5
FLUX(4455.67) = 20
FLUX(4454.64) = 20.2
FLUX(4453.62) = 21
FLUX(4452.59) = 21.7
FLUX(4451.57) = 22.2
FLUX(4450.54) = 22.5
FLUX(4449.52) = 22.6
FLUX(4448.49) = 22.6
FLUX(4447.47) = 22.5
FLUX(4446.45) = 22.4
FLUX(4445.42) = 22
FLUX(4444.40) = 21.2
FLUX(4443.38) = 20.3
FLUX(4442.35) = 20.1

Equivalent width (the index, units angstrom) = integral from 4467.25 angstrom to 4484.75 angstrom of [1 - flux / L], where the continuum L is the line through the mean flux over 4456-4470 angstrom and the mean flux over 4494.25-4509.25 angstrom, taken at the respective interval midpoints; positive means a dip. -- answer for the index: -0.5 angstrom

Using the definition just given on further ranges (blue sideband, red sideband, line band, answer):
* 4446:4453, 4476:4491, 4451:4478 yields 0.9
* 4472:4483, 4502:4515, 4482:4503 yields 0.5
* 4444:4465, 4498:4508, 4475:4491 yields 0.2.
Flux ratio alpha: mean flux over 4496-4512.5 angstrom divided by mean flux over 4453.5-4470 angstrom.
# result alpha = 1.15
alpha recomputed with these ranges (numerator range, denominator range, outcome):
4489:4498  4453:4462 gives 1.12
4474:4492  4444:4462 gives 1.07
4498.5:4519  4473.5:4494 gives 1.04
